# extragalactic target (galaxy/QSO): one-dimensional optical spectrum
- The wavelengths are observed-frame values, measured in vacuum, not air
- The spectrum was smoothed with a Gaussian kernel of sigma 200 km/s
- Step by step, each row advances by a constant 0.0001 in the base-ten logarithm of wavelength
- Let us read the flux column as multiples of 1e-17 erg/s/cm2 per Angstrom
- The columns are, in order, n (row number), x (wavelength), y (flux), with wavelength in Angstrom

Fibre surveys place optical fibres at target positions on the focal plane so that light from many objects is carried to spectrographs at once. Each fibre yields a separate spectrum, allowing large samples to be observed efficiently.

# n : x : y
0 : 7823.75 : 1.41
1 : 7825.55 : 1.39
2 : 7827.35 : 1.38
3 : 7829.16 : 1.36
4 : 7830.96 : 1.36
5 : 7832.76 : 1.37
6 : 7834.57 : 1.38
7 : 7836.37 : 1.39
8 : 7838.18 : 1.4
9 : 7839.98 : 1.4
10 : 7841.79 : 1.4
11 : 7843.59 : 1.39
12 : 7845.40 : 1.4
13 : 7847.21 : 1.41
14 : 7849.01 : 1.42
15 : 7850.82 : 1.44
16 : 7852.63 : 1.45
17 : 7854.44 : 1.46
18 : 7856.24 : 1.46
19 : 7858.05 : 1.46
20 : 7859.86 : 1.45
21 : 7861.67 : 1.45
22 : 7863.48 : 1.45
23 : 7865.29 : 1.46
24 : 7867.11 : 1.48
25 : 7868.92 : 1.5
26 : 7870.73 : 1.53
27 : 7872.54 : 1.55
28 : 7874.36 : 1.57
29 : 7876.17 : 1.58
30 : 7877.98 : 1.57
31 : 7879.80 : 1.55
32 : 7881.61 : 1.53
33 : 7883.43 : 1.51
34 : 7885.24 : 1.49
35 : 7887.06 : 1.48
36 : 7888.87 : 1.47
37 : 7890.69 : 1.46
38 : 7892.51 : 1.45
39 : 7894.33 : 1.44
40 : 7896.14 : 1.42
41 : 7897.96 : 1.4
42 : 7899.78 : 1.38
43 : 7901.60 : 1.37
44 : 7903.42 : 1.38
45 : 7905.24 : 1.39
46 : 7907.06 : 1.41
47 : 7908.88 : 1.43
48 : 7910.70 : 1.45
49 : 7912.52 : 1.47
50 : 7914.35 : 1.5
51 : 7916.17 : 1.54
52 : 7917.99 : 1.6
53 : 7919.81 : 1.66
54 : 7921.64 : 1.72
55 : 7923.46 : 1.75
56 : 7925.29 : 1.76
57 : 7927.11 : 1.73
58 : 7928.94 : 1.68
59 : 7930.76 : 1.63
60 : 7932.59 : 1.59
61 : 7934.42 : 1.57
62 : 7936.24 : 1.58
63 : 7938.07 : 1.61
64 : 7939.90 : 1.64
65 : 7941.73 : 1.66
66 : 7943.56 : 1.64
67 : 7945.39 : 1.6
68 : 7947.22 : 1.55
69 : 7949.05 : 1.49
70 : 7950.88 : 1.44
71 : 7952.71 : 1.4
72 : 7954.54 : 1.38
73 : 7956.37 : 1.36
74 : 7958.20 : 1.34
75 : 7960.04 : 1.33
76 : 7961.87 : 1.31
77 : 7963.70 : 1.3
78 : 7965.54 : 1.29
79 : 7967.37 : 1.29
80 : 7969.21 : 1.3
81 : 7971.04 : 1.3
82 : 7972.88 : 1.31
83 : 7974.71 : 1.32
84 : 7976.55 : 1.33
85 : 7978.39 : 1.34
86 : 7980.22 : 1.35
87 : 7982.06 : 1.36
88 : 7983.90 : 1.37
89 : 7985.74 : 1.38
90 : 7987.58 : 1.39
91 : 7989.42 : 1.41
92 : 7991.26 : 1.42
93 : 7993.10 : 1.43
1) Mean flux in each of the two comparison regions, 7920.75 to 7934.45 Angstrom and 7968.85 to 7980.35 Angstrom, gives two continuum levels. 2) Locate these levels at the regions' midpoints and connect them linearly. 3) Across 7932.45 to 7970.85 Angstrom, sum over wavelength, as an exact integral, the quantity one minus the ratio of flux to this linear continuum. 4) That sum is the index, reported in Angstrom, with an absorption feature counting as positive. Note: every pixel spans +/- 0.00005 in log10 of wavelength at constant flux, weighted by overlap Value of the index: 1.20 Angstrom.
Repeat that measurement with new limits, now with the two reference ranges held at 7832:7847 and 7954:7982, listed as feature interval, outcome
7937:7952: -2.69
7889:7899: -0.54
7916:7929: -3.28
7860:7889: -2.90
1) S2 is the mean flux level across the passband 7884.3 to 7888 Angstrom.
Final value 1.49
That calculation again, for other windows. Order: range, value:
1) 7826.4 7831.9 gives 1.37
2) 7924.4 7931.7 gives 1.7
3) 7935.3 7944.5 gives 1.63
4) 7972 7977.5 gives 1.32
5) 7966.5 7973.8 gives 1.3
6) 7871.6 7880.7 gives 1.56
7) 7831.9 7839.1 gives 1.38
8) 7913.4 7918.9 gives 1.55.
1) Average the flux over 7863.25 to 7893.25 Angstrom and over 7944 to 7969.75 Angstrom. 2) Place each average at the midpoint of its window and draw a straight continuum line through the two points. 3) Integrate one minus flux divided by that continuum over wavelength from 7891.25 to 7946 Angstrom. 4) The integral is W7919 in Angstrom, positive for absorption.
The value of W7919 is -3.8 Angstrom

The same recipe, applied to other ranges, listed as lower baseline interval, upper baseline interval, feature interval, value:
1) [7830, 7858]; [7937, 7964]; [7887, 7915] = 0.3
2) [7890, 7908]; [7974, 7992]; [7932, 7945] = -2.1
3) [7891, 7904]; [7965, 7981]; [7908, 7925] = -2.4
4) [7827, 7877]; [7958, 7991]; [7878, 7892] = -0.9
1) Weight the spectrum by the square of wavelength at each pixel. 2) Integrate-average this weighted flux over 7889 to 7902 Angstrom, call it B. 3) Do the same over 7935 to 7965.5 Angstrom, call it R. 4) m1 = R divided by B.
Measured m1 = 1.05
